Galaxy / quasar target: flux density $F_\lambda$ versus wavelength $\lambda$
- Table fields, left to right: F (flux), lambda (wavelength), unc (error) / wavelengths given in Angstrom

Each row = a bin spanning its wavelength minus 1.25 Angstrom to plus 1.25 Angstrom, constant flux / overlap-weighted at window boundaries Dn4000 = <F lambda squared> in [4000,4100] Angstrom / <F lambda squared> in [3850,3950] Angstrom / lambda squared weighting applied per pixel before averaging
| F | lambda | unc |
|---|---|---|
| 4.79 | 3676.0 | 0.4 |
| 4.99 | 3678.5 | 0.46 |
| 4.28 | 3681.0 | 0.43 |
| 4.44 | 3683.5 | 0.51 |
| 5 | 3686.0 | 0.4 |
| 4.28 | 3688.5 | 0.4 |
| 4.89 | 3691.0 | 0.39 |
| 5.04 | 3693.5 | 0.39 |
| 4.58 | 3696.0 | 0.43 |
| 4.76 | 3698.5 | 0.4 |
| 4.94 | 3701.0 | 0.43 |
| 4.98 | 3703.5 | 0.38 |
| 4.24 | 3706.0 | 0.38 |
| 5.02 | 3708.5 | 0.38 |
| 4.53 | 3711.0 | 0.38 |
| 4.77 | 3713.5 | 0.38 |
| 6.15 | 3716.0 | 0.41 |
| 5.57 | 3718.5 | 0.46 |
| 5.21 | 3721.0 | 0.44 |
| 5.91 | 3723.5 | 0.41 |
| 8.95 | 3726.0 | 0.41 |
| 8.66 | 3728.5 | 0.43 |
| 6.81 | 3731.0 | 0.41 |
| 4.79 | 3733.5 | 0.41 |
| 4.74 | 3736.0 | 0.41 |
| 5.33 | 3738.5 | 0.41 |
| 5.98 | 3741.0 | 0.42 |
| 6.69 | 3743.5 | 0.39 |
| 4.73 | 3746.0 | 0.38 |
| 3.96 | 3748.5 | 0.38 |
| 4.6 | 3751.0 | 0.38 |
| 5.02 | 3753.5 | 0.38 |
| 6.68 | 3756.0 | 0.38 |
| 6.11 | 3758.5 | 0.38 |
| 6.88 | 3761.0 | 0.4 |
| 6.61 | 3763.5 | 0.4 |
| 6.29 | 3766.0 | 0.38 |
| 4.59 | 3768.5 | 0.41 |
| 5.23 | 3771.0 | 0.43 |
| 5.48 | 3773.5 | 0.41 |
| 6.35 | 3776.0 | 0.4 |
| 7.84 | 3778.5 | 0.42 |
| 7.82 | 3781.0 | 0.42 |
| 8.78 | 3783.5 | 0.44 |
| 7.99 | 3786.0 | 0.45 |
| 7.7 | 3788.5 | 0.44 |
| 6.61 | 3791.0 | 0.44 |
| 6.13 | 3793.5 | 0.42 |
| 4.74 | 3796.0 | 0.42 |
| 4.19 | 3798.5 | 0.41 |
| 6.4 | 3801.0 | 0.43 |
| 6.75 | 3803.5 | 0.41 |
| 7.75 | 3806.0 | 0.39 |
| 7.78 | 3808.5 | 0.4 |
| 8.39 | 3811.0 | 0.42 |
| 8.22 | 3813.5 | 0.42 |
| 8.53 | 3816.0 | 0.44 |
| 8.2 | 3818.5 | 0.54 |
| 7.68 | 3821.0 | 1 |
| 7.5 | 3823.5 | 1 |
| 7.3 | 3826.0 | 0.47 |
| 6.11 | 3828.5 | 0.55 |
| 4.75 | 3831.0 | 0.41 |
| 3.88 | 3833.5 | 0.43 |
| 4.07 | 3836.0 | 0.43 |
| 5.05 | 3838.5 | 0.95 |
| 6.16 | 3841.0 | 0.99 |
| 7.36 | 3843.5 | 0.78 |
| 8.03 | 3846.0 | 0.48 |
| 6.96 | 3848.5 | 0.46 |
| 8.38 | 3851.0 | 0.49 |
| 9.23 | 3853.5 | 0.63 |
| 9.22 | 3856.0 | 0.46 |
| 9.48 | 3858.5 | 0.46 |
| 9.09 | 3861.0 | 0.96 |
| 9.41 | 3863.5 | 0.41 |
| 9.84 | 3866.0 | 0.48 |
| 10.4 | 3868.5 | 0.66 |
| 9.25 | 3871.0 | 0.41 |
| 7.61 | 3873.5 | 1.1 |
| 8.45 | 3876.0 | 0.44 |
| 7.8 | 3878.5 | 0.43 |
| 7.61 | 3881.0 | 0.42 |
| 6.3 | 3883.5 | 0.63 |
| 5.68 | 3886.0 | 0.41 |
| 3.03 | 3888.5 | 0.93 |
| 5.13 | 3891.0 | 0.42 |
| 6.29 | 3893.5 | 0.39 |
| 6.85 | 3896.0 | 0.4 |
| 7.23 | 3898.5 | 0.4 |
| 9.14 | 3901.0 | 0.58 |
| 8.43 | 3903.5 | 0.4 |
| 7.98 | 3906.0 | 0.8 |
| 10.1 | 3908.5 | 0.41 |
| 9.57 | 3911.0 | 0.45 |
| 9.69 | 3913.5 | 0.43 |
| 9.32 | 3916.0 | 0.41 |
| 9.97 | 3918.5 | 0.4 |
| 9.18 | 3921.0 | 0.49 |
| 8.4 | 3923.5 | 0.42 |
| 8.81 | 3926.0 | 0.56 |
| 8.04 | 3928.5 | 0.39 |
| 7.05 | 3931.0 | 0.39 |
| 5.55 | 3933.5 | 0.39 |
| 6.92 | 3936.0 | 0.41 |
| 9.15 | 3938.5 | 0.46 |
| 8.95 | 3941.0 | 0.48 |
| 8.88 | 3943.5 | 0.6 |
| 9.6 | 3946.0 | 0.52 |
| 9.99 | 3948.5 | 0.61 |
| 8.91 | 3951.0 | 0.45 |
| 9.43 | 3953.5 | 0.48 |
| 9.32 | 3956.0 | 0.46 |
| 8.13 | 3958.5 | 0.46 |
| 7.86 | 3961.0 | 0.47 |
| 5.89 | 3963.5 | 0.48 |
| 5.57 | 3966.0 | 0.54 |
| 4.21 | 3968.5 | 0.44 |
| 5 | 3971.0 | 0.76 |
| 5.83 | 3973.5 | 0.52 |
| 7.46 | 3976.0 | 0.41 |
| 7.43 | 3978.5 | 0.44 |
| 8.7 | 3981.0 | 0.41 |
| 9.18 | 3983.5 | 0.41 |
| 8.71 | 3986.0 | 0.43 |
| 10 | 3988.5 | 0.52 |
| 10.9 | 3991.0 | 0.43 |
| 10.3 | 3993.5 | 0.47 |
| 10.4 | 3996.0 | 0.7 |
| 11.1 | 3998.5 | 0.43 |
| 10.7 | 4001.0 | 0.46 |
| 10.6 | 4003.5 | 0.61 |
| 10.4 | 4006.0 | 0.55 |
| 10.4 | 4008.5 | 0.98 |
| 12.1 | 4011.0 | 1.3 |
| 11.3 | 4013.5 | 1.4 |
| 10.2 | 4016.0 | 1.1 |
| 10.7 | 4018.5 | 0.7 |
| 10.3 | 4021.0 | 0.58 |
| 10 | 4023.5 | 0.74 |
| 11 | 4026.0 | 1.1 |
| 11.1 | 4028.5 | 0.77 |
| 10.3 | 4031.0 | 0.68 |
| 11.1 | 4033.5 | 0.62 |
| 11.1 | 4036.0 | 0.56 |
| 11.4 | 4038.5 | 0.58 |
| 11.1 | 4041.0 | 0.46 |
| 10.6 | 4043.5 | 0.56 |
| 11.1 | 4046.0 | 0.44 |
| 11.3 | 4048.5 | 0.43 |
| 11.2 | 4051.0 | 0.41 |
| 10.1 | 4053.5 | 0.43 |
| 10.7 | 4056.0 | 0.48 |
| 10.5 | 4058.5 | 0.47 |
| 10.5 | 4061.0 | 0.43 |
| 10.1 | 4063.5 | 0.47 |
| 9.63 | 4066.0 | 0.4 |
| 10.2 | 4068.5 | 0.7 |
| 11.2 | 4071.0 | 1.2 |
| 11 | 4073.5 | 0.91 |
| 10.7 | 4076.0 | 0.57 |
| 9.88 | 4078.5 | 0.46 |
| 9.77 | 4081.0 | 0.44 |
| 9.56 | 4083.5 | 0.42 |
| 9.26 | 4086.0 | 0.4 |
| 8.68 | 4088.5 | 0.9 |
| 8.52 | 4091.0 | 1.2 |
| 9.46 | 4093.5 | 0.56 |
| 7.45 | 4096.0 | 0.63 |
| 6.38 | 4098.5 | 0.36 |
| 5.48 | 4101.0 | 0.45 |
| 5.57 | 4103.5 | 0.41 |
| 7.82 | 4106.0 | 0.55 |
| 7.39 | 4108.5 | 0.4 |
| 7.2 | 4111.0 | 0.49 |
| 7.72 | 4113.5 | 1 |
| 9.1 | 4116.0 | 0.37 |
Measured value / 1.3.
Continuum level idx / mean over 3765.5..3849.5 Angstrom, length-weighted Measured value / 6.67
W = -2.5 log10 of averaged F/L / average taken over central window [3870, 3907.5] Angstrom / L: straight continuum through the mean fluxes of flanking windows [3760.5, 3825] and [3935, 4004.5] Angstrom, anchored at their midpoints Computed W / 0.10 mag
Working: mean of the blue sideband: 6.94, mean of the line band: 7.12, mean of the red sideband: 8.54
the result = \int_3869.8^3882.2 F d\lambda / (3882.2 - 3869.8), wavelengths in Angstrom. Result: 8.14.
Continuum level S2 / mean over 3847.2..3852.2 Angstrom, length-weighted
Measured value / 7.67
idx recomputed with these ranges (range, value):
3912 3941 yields 8.41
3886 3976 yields 7.78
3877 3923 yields 7.75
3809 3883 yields 7.71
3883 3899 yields 5.7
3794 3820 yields 7.07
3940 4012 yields 8.81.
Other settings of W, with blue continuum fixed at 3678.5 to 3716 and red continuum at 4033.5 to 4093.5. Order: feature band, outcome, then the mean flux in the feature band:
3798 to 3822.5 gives -0.155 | 7.49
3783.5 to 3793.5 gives -0.208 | 7.44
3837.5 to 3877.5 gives -0.163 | 8.39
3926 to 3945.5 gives 0.063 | 7.93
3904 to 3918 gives -0.163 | 9.32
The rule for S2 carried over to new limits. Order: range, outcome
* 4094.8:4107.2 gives 6.53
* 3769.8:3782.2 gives 6.54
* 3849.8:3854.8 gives 8.81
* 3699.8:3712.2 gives 4.74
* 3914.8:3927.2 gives 9.14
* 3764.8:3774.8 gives 5.4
